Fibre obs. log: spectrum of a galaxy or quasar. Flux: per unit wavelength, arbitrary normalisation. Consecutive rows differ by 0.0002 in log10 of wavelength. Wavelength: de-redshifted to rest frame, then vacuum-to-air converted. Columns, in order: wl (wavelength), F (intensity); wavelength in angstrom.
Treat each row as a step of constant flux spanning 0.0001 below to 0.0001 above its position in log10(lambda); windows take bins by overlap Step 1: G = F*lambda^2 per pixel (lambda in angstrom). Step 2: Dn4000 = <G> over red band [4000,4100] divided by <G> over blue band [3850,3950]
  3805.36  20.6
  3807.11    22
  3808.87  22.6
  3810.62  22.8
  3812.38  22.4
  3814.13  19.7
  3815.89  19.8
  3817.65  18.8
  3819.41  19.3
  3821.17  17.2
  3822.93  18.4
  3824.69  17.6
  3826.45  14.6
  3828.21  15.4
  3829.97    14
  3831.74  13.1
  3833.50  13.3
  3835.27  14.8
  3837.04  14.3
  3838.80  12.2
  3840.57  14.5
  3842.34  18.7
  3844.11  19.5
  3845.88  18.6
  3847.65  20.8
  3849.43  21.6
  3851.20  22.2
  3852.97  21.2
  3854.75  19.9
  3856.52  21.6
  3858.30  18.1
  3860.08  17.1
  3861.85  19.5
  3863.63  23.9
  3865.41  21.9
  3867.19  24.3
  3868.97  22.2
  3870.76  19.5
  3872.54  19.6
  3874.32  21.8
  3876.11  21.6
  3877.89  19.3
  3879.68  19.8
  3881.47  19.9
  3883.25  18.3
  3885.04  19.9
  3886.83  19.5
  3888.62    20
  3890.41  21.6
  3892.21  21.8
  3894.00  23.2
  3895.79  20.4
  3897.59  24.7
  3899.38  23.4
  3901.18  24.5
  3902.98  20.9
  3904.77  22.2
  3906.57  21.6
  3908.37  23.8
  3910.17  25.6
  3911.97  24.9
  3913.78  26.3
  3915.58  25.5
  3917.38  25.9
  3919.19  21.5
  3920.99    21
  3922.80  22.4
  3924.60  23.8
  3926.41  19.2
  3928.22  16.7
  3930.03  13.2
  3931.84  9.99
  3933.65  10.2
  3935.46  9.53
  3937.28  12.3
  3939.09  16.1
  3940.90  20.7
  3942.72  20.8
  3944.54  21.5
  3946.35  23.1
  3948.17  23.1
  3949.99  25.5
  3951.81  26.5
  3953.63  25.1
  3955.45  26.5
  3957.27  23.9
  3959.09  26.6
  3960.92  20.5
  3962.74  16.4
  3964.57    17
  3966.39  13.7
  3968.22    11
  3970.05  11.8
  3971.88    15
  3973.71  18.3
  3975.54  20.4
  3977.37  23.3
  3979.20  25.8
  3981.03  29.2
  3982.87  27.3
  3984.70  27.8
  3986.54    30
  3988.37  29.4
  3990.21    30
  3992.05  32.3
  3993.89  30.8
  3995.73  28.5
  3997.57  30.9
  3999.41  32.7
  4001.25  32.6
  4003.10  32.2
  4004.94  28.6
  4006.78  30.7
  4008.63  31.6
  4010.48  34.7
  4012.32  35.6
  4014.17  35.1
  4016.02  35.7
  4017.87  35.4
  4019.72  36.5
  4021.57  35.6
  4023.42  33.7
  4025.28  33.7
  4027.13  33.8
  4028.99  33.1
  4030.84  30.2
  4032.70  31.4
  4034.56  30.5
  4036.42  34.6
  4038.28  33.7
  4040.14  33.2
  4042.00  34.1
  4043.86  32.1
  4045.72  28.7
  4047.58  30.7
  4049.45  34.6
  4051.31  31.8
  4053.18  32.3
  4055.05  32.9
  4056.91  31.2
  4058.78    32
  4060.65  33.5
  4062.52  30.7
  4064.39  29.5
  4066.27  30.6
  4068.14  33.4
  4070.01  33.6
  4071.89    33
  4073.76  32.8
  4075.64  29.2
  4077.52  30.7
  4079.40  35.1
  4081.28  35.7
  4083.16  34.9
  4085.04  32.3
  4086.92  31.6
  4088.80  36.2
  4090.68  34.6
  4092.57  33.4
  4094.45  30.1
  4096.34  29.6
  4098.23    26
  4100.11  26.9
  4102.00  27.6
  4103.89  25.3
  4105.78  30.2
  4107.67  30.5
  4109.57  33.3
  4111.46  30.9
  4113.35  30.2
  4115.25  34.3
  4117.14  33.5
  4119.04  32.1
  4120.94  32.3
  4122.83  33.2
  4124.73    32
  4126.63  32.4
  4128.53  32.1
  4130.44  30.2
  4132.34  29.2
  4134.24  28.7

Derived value 1.7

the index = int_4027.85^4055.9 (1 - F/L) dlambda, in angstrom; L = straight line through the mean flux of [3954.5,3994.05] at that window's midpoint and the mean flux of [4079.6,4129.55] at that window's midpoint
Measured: -5.0 angstrom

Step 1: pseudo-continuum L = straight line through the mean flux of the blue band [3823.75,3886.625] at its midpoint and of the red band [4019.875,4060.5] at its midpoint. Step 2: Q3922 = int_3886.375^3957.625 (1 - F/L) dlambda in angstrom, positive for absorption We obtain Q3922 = 7.3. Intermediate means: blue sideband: 18.7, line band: 21.2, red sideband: 32.7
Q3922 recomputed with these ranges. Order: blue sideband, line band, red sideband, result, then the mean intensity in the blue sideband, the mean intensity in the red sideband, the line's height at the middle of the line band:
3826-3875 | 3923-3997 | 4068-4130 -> 9.40 angstrom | 18.5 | 31.8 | 24.4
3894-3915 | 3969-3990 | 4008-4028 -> 5.02 angstrom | 23.5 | 34.7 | 30.9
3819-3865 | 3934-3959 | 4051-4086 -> 3.60 angstrom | 17.8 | 32.4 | 24.5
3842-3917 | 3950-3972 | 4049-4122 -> 4.81 angstrom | 21.5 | 31.7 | 25.6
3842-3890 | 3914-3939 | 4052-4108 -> 5.85 angstrom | 20.4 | 31.5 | 23.6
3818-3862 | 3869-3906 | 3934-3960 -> -3.75 angstrom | 17.5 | 21.3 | 19.2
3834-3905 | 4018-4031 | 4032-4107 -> -2.22 angstrom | 20.2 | 31.8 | 29.1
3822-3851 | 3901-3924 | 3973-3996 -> -1.61 angstrom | 16.5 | 27.2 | 22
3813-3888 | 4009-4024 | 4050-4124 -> -3.94 angstrom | 18.8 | 31.7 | 27.9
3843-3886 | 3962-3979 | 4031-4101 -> 6.32 angstrom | 20.5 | 32.1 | 26.6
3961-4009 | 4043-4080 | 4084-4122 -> -3.72 angstrom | 25.1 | 31.1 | 29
